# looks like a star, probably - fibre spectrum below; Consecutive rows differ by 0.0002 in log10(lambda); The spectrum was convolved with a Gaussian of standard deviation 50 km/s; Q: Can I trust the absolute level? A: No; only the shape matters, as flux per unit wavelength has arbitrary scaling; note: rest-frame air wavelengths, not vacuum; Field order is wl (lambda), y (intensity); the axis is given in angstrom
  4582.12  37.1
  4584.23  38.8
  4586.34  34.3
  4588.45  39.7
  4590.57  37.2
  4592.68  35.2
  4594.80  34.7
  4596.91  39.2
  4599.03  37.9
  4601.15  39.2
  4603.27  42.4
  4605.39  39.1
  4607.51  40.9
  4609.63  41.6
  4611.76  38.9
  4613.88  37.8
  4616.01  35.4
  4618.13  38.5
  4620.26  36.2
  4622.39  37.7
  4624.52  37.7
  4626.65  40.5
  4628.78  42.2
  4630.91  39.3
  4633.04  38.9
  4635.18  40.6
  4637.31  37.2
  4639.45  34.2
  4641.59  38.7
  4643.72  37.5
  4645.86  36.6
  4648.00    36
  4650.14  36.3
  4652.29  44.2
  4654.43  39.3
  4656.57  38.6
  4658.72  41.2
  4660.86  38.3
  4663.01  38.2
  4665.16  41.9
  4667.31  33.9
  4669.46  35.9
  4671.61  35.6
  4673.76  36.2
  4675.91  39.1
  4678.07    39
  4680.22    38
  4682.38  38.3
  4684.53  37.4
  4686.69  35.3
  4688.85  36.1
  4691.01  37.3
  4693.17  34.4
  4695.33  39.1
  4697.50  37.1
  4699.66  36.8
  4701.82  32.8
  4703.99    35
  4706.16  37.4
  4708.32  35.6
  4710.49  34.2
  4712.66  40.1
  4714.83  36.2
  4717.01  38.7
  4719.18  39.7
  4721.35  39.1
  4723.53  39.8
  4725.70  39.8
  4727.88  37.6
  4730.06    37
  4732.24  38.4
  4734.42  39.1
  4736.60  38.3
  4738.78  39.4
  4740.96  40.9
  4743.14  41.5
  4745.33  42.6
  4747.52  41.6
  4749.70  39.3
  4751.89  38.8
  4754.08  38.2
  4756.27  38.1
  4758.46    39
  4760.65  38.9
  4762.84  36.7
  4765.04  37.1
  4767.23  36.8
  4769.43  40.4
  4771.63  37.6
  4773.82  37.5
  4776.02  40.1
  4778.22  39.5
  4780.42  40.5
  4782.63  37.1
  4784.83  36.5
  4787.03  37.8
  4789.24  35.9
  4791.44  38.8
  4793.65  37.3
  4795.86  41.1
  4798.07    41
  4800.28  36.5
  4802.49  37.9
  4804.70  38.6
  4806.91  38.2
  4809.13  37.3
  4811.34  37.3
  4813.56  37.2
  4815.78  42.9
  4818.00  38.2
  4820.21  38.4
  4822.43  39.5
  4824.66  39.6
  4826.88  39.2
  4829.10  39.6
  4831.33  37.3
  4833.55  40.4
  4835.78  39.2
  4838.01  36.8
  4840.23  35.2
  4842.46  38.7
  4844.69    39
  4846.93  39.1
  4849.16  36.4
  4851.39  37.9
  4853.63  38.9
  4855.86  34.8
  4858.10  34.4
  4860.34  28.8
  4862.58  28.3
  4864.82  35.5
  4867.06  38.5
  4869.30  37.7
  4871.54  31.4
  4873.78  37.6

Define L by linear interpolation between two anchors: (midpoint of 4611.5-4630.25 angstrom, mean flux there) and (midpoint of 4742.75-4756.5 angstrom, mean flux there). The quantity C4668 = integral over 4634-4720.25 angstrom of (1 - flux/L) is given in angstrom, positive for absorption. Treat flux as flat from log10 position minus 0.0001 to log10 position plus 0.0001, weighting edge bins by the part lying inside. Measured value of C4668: 3.6 angstrom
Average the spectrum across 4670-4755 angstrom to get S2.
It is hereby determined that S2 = 38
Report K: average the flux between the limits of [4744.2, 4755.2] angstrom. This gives 40.1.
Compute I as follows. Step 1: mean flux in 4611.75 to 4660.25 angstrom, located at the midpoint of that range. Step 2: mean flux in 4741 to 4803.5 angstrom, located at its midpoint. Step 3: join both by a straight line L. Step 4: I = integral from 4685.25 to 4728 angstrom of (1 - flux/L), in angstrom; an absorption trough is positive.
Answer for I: 1.6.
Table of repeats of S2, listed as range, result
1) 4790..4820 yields 38.6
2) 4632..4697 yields 37.8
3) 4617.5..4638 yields 38.9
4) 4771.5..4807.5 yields 38.4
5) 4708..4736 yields 38.2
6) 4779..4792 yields 37.8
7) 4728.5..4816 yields 38.7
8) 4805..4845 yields 38.6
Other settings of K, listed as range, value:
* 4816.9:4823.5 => 38.8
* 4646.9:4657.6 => 38.9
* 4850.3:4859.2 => 36.5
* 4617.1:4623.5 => 37.4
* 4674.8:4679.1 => 39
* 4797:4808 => 38.5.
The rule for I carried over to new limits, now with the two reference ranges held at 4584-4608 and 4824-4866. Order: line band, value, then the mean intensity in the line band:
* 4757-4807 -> -1.6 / 38.3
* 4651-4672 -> -0.6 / 38.8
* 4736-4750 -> -1.3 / 40.7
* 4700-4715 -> 0.6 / 35.9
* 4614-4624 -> 0.2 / 37.1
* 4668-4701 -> 0.6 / 37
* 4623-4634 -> -0.5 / 39.7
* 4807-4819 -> -0.5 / 38.5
